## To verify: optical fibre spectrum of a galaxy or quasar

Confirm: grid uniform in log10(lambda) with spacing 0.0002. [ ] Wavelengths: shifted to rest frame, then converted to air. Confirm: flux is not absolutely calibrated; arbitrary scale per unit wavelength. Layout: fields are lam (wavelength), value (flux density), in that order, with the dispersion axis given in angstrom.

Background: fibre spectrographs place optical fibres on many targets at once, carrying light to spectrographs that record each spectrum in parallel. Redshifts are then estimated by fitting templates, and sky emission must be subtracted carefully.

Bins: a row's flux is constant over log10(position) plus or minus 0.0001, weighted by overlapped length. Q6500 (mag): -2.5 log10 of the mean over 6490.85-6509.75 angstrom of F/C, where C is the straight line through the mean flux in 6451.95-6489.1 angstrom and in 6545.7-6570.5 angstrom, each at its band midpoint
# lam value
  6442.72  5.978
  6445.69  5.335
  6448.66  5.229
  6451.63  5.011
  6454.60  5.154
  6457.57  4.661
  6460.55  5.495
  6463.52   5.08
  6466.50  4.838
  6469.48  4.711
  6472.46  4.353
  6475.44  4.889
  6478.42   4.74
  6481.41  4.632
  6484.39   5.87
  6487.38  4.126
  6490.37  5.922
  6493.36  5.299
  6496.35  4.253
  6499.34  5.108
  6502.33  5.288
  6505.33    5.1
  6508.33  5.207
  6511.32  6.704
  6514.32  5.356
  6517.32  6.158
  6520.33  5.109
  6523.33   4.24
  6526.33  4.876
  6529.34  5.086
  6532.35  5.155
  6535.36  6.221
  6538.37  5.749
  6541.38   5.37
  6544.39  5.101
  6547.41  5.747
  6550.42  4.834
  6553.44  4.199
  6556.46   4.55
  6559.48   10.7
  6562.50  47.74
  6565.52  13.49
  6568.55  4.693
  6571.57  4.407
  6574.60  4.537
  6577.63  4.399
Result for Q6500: 0.379 mag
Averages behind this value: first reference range 4.89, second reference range 11.8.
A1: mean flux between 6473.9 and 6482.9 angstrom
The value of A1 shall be 4.75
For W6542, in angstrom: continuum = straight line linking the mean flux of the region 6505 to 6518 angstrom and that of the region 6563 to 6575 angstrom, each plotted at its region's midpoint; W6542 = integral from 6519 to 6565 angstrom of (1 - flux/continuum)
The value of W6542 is 1.4 angstrom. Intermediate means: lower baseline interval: 5.73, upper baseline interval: 10.4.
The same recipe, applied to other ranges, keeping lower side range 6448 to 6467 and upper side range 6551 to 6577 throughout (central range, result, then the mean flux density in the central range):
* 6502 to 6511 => 2.9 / 5.38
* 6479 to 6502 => 6.4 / 5.03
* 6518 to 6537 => 8.3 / 5.16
